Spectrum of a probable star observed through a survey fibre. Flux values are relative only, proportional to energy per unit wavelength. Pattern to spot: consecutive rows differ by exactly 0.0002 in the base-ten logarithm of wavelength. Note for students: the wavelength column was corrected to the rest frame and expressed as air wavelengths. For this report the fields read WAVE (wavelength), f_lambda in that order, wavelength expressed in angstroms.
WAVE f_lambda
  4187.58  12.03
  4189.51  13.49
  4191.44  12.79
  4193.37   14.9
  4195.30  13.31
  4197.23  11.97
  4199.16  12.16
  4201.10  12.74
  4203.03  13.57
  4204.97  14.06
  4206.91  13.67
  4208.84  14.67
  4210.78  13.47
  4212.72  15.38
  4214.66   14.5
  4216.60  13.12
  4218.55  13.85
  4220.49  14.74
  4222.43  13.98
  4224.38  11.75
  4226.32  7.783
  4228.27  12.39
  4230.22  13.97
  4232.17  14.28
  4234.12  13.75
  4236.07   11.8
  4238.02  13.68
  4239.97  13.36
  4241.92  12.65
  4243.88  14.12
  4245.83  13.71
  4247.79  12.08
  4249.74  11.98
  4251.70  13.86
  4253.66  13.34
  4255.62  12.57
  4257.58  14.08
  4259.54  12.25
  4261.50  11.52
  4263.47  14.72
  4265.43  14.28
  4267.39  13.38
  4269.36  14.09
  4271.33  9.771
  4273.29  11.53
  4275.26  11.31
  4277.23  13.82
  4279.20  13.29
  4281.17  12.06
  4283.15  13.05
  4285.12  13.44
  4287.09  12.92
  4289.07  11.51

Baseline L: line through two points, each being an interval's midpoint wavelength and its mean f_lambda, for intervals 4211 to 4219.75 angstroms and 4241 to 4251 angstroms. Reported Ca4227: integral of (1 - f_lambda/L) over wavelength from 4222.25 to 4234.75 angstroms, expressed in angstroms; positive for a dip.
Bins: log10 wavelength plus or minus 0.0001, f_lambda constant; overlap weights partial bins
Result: 1.1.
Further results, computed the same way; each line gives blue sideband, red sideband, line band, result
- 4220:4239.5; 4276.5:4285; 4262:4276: 0.31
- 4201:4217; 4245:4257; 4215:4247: 0.87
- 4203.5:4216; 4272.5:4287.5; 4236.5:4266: 0.31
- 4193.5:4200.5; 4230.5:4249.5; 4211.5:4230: -0.09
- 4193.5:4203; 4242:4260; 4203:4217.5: -1.32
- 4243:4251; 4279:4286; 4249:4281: 0.26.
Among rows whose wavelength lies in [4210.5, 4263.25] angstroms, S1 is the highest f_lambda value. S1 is 15.38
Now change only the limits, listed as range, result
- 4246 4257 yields 13.86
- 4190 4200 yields 14.9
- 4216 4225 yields 14.74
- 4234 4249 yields 14.12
